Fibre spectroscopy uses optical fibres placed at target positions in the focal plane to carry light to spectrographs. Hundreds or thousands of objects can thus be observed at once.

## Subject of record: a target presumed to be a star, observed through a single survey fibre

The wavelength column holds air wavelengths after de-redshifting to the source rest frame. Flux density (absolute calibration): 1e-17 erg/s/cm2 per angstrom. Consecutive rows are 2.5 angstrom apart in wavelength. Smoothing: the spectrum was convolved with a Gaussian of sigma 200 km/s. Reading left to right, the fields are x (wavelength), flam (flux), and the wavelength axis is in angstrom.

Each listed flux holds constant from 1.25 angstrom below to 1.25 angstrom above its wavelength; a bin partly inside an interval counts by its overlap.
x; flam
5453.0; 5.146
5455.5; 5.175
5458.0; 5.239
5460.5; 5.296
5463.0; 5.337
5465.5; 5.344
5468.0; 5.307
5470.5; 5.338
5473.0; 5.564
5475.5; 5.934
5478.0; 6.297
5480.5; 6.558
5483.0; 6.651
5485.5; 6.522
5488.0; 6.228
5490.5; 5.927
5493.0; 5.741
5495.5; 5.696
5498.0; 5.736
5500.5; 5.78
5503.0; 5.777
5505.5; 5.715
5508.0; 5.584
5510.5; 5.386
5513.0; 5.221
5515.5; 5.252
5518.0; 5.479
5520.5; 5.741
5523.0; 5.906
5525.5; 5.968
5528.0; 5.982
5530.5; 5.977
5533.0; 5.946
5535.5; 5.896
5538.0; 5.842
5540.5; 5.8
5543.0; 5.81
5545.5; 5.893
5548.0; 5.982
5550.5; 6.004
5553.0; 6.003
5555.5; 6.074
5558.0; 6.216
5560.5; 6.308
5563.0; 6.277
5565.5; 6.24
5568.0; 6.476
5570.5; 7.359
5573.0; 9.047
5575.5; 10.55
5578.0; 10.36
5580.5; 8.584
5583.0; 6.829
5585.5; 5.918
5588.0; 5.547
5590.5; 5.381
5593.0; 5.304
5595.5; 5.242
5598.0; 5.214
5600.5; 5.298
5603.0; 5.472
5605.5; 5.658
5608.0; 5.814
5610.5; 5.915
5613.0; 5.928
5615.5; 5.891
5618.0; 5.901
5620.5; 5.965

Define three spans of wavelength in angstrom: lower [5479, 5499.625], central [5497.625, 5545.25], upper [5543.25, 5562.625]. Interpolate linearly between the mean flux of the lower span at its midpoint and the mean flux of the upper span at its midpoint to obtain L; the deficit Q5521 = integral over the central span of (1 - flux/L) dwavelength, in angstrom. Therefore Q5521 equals 2.9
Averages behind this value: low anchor 6.13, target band 5.73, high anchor 6.06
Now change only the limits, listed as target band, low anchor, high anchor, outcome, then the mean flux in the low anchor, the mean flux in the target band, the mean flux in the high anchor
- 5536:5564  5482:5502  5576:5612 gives 0.69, 6.02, 6.01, 6.27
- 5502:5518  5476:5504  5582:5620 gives 1.40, 6.08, 5.48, 5.69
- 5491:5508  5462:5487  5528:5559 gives 0.51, 5.89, 5.74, 5.95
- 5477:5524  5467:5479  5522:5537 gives -0.35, 5.68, 5.85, 5.94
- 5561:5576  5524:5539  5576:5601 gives -2.65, 5.94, 7.45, 6.53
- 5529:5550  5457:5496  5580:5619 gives -0.29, 5.82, 5.9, 5.82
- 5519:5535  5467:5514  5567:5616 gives 0.54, 5.85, 5.91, 6.6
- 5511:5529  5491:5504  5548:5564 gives 0.82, 5.76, 5.63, 6.13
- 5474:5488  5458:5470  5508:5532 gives -2.44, 5.31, 6.36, 5.66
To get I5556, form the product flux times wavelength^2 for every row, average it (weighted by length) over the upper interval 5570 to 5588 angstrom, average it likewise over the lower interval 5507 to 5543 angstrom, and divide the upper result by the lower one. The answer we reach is 1.47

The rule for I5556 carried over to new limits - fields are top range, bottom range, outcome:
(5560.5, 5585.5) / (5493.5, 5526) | 1.42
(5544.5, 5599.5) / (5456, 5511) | 1.19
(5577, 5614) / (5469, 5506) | 1.07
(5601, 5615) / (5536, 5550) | 1.00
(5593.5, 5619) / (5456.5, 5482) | 1.05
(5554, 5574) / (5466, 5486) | 1.16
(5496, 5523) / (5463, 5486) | 0.96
